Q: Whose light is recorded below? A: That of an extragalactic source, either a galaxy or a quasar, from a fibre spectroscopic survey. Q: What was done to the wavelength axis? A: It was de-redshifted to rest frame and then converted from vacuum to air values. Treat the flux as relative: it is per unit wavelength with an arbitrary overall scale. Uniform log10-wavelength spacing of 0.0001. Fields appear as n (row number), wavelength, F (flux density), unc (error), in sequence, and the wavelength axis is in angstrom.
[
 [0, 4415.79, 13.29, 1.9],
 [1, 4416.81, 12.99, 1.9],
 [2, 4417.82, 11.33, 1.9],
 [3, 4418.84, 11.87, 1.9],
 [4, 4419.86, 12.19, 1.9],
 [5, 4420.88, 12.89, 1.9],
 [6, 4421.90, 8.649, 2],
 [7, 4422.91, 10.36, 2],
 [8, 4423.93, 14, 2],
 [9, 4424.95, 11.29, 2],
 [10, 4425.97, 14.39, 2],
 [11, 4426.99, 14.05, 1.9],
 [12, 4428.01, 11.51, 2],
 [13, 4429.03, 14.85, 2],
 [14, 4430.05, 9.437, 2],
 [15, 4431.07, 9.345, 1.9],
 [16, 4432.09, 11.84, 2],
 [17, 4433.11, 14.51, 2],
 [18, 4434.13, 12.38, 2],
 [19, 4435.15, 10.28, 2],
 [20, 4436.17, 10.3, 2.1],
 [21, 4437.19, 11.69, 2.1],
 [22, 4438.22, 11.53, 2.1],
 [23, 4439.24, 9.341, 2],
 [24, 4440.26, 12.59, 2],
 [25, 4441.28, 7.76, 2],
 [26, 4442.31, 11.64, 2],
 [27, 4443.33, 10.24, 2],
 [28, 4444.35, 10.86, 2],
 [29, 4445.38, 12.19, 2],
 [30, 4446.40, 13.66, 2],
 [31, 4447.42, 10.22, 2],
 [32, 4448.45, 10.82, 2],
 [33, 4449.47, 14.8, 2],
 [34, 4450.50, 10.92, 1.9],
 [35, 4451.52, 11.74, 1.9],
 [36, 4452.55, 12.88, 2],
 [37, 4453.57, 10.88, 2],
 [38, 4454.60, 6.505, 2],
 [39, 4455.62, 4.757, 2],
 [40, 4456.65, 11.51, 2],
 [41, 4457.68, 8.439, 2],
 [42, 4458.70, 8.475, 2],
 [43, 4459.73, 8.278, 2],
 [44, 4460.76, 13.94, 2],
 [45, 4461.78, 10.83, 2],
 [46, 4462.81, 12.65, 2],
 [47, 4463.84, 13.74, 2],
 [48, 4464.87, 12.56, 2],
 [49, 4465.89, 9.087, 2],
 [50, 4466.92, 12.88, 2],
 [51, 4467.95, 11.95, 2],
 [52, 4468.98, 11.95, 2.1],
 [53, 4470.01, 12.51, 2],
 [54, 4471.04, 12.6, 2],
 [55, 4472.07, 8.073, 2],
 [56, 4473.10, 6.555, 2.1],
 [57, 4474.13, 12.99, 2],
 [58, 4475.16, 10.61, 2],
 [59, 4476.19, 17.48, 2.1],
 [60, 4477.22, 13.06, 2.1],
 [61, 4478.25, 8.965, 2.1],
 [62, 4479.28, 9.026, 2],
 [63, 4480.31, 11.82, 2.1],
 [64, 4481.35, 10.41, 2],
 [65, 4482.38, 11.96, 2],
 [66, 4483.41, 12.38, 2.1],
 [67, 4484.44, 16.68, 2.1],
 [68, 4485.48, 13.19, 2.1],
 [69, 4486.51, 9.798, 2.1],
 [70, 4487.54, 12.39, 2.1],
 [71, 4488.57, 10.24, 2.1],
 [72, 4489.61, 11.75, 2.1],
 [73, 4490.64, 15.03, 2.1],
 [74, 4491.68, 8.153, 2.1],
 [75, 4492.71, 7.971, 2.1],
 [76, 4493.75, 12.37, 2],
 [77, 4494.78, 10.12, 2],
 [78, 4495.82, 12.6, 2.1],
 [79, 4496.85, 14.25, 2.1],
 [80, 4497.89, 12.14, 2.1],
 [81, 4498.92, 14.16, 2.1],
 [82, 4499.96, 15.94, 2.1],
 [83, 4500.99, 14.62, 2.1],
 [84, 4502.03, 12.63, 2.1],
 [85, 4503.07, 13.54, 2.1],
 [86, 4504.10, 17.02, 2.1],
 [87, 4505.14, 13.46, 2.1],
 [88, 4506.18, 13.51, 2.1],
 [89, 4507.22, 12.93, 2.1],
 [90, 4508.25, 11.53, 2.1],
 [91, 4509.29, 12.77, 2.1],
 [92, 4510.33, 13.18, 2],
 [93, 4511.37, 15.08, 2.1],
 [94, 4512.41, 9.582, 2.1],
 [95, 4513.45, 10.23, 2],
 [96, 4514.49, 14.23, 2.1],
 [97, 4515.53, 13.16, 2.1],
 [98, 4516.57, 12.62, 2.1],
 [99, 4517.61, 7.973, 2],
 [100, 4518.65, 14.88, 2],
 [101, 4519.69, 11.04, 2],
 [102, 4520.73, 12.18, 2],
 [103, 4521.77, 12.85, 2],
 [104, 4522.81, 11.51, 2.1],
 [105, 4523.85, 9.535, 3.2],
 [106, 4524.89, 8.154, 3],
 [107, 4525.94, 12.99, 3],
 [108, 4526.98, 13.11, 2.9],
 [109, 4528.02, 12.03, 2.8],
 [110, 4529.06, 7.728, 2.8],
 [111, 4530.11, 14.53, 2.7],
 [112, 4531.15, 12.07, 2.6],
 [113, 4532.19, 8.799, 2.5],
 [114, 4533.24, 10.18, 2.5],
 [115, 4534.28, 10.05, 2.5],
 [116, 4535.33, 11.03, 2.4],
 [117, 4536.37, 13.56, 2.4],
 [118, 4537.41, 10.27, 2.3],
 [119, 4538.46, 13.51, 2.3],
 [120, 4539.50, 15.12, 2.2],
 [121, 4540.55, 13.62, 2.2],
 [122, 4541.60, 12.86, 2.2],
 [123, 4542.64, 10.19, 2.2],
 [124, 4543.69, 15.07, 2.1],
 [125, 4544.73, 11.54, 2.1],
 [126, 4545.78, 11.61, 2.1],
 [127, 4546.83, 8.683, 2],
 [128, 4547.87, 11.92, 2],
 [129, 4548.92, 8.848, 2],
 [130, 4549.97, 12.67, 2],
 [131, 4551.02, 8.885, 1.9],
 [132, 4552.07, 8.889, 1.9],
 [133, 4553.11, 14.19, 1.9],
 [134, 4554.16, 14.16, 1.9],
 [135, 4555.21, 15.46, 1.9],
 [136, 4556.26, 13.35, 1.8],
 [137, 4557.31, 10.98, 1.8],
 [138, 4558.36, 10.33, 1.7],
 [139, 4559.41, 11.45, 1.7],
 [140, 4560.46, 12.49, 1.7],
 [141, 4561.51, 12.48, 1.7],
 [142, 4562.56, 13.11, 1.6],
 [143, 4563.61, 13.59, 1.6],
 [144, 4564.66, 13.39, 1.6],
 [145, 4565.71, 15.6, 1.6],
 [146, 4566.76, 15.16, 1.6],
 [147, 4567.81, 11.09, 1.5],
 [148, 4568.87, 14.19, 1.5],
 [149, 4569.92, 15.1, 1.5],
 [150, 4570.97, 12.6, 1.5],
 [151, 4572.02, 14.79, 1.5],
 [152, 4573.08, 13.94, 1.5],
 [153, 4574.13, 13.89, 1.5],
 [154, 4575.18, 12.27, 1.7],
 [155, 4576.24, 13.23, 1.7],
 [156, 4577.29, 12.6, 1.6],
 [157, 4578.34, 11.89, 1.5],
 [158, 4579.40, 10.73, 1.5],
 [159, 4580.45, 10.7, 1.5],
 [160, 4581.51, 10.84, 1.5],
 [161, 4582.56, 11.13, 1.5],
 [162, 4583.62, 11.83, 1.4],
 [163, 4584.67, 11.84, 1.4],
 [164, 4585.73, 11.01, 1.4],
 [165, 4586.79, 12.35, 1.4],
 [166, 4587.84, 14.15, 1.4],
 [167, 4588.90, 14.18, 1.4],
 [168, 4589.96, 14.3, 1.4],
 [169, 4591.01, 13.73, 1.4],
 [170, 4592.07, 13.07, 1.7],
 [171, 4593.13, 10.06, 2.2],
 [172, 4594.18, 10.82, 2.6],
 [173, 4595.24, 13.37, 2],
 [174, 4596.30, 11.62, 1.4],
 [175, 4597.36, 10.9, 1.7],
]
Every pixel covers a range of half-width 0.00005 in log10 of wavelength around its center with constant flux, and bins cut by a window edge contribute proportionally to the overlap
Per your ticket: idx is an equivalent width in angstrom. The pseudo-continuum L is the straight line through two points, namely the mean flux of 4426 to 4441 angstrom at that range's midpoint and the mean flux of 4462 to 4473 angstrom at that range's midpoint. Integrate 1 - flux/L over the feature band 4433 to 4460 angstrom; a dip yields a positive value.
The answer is 2.3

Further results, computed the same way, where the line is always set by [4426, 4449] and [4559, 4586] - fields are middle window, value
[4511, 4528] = 0.63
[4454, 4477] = 1.73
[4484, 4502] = -0.63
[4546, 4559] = 1.07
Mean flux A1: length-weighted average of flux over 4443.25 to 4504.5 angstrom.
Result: 11.7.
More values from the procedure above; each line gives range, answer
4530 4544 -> 12.1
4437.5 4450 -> 11.3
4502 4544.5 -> 12.2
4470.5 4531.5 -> 12.1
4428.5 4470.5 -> 11.1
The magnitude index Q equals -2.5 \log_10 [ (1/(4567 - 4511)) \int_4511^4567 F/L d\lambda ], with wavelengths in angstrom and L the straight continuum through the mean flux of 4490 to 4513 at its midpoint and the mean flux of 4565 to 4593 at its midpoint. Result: 0.08 mag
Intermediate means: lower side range 12.8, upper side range 12.9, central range 12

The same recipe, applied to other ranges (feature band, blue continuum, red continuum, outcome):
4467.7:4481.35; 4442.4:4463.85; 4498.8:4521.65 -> 0.03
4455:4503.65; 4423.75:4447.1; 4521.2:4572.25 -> 0.02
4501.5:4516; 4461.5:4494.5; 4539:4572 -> -0.09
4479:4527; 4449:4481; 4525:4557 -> -0.08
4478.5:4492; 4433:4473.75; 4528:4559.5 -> -0.05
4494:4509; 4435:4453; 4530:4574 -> -0.13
